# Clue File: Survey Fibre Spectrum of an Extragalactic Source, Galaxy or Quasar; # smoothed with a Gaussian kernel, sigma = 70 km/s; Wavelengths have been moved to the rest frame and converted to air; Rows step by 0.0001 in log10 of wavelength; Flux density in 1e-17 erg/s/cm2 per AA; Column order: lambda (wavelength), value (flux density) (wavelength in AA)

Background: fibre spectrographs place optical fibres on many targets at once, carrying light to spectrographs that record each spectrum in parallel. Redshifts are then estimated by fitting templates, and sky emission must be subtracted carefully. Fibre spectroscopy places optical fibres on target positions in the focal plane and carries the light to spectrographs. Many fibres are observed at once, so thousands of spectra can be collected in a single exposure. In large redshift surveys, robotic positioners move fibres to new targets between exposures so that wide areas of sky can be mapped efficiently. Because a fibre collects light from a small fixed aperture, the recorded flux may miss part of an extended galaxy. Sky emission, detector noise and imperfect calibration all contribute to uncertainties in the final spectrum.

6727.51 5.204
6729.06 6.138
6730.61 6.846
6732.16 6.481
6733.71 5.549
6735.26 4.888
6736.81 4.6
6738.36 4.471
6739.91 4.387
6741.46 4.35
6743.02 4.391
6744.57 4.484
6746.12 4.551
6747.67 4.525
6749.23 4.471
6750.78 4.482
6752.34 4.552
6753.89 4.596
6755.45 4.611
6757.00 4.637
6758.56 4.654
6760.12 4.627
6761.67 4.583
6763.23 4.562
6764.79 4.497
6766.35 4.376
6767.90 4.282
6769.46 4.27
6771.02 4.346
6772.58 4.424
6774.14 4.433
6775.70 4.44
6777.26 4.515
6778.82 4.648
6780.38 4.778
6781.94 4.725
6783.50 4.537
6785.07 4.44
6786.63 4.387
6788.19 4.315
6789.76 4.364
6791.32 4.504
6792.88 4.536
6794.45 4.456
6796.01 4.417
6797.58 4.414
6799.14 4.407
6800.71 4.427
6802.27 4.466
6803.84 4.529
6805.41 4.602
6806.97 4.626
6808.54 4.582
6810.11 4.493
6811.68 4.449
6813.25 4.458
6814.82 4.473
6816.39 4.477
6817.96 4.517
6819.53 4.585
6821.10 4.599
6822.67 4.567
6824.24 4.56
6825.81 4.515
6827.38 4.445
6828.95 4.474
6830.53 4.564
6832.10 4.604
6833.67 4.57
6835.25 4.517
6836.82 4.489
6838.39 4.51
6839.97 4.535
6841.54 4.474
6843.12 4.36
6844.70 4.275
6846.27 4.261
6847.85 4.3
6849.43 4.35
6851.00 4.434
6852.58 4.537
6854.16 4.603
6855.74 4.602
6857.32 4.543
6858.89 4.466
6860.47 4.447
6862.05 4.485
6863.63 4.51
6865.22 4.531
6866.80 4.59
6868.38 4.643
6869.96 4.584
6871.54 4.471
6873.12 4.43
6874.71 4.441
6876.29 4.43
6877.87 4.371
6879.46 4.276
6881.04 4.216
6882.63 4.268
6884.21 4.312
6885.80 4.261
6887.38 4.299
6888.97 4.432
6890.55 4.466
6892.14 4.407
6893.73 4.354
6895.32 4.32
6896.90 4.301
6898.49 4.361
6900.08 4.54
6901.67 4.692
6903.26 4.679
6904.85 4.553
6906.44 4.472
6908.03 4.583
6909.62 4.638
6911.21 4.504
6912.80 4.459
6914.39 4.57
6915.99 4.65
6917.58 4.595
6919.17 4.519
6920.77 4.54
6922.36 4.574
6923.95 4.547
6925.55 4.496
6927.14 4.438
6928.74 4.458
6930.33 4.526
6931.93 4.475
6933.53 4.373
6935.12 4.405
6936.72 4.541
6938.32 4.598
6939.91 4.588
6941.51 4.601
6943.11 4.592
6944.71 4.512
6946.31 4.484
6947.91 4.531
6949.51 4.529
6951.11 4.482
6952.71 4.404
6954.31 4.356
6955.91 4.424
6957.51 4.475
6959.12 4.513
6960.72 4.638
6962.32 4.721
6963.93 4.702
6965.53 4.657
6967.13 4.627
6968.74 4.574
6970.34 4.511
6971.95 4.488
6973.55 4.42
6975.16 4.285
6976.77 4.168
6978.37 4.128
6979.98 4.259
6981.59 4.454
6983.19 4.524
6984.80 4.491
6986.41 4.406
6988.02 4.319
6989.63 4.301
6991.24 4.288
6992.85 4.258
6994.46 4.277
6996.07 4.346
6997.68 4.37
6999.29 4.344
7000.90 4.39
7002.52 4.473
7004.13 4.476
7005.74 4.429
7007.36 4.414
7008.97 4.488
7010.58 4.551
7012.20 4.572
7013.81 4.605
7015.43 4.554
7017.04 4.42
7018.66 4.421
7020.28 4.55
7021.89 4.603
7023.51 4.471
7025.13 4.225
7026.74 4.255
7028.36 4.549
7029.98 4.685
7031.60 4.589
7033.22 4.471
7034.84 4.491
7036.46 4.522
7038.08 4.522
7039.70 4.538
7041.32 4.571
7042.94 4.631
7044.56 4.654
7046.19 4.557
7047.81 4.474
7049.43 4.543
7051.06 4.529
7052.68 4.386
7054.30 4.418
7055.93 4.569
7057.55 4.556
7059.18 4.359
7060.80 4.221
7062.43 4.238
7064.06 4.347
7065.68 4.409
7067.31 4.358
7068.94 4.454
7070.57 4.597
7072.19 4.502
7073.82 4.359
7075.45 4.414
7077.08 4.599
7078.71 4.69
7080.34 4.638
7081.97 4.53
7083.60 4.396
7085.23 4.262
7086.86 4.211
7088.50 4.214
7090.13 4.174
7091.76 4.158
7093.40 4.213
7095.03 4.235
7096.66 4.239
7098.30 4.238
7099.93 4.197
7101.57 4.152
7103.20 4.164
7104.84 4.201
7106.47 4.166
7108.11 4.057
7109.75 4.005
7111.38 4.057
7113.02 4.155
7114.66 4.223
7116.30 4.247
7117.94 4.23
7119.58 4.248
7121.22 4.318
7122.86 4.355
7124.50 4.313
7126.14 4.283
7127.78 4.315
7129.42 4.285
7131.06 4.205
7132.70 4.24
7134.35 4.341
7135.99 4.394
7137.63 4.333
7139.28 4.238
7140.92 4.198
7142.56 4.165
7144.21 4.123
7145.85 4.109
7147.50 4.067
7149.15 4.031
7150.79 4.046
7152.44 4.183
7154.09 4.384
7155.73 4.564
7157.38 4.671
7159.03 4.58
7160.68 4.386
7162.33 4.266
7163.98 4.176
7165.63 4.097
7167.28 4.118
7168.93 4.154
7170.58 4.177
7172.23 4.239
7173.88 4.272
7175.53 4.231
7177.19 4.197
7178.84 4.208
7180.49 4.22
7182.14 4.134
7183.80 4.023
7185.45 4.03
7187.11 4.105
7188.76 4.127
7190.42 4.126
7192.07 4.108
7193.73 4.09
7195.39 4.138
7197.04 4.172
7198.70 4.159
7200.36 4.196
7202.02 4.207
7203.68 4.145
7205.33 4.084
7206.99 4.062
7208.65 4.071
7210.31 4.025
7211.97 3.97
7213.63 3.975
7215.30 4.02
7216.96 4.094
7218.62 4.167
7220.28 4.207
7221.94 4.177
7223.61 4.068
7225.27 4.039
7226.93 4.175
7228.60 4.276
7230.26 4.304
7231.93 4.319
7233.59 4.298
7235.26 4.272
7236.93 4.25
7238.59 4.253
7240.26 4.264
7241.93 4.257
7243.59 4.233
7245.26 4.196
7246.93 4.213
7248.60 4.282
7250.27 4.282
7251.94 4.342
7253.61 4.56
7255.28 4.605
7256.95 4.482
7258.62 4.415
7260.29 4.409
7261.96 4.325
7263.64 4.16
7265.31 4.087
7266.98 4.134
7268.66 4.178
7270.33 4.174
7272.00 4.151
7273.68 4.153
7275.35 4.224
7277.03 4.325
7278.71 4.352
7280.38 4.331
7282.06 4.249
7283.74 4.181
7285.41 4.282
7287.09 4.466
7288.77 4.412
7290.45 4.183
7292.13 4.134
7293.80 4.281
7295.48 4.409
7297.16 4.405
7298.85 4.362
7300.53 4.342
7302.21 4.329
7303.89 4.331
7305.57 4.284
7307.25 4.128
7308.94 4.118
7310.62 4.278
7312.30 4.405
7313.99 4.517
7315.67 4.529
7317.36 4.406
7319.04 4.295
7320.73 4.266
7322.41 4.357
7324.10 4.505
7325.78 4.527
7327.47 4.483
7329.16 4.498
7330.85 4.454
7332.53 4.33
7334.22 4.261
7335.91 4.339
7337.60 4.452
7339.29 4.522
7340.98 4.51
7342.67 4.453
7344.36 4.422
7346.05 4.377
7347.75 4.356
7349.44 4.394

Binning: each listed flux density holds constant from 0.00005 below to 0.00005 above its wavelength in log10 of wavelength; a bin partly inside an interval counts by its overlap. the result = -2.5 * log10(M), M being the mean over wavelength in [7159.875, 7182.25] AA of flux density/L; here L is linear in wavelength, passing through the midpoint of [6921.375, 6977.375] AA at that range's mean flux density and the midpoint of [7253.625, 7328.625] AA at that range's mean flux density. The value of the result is 0.045 mag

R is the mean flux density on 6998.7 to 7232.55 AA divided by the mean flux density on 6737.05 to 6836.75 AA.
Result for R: 0.96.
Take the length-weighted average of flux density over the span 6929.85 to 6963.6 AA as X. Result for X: 4.51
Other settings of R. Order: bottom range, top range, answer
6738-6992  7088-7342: 0.95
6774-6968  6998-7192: 0.96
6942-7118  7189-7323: 0.96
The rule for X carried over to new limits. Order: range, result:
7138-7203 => 4.2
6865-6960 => 4.48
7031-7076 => 4.47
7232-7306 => 4.29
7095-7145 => 4.22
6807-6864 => 4.49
